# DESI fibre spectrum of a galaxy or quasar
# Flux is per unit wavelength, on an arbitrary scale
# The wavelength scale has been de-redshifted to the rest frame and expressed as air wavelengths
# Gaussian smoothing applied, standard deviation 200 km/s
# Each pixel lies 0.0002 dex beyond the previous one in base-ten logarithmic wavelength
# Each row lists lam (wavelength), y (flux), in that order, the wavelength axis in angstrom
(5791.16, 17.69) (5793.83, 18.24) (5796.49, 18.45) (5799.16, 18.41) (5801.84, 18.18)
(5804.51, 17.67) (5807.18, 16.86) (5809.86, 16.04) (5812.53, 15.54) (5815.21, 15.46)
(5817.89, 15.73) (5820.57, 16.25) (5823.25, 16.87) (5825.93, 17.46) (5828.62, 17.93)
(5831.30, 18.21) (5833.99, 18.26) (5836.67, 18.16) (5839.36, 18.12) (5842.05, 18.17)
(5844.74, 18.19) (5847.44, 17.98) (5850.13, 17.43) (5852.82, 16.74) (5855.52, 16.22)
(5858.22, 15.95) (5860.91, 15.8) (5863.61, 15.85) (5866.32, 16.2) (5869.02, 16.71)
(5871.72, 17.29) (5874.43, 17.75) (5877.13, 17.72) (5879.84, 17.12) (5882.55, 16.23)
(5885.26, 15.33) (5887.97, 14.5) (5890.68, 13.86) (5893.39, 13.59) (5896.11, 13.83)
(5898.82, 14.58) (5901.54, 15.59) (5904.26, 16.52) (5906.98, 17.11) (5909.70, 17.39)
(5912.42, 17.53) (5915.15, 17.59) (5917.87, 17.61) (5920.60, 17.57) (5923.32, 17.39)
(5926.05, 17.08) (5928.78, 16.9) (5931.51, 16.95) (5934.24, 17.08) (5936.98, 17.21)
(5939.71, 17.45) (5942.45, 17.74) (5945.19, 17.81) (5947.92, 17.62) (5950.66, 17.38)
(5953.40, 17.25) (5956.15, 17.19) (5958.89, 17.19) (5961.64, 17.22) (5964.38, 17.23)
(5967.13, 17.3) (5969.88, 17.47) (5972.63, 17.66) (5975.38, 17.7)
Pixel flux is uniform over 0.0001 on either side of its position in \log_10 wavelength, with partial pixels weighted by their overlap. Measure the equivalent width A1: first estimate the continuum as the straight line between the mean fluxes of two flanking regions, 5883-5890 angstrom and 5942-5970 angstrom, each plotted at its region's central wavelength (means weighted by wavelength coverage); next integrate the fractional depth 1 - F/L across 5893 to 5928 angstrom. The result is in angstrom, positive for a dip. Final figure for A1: -1.5 angstrom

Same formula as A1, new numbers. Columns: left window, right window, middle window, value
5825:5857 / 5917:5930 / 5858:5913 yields 4.72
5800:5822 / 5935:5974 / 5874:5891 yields 0.84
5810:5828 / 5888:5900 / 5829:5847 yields -2.82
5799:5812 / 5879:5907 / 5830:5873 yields -2.79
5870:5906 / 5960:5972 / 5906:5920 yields -1.07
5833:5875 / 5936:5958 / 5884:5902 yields 2.99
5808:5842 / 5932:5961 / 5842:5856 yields -0.29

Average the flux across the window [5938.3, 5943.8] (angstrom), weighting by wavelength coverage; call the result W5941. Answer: 17.6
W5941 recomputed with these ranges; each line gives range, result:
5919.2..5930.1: 17.2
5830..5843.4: 18.2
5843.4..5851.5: 17.9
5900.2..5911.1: 16.7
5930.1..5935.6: 17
